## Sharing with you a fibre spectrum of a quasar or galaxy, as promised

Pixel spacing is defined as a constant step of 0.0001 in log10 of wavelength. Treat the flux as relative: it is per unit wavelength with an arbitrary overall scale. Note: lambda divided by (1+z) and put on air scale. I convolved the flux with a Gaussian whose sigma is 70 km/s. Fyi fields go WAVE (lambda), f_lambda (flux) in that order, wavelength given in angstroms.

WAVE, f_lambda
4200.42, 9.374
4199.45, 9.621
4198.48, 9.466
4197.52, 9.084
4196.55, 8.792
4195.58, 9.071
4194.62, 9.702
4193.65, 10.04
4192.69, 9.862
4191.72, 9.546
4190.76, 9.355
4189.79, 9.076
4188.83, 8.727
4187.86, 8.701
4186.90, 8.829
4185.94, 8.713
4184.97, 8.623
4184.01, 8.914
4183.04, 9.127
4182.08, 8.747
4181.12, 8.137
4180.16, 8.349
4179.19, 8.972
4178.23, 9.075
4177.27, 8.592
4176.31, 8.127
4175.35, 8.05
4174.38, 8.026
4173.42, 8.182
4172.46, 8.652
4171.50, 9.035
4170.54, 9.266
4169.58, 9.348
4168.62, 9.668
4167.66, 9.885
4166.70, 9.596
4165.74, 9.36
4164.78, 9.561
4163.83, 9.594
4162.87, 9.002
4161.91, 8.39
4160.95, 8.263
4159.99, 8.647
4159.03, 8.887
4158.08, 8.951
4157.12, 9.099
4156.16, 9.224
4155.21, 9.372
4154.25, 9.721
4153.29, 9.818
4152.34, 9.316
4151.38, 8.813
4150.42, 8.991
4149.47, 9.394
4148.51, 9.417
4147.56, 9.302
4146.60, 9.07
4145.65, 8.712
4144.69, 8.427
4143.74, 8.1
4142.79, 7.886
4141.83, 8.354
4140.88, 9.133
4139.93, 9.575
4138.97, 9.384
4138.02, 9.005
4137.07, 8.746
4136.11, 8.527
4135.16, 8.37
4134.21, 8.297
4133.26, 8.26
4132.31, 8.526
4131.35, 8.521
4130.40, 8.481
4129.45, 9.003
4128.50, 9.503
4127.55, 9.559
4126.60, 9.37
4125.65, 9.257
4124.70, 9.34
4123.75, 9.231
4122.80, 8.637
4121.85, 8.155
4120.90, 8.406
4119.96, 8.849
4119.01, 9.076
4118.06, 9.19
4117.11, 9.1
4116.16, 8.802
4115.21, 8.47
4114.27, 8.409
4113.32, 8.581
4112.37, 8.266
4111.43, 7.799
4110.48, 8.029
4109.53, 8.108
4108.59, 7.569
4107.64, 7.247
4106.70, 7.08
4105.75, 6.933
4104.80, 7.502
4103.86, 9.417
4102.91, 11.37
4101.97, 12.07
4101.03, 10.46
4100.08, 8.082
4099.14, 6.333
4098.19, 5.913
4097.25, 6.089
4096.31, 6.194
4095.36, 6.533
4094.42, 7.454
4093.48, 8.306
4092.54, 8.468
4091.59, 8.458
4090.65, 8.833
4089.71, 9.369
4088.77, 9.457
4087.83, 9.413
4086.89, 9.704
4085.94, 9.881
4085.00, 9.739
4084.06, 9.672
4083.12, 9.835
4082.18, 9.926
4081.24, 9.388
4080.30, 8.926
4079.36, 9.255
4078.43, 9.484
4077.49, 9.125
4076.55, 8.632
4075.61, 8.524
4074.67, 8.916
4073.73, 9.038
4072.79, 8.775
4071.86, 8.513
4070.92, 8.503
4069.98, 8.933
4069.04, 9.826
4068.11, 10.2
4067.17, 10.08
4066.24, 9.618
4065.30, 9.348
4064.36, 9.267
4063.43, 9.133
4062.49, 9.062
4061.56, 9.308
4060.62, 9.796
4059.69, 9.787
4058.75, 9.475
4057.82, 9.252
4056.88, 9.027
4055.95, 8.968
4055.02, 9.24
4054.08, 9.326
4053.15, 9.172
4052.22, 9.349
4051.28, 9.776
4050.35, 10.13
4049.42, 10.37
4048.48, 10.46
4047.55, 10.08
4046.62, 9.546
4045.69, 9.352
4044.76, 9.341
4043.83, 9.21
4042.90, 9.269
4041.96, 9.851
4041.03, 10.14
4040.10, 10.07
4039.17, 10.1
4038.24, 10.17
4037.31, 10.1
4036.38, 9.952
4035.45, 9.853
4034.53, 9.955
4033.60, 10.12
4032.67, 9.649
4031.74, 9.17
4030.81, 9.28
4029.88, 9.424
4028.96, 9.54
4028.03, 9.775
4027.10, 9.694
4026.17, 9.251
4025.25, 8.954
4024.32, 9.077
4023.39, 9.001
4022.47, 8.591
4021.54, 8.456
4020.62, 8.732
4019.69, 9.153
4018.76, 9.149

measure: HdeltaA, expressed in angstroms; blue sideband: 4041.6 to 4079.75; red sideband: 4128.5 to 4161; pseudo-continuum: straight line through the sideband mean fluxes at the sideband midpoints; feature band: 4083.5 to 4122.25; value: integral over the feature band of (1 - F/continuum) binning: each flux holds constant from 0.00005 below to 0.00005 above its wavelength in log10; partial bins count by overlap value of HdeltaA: 2.8 angstroms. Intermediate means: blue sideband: 9.37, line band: 8.46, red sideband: 8.89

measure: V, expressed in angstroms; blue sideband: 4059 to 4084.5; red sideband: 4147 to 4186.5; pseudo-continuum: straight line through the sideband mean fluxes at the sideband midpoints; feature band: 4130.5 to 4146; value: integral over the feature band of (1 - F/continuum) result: 0.79 angstroms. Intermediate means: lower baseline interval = 9.29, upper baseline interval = 8.98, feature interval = 8.61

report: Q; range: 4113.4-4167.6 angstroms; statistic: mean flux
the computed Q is 8.94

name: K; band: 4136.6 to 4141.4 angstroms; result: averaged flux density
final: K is 9.17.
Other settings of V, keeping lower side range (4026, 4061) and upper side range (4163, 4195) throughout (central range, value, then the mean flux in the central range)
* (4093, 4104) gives 1.5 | 8.15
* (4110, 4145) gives 2.0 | 8.72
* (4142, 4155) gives 0.2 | 8.99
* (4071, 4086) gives 0.5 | 9.19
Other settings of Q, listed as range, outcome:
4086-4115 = 8.27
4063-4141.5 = 8.78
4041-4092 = 9.4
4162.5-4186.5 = 8.9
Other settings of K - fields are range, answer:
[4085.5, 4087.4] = 9.74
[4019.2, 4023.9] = 8.78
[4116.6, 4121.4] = 8.92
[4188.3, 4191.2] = 9.02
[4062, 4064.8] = 9.18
